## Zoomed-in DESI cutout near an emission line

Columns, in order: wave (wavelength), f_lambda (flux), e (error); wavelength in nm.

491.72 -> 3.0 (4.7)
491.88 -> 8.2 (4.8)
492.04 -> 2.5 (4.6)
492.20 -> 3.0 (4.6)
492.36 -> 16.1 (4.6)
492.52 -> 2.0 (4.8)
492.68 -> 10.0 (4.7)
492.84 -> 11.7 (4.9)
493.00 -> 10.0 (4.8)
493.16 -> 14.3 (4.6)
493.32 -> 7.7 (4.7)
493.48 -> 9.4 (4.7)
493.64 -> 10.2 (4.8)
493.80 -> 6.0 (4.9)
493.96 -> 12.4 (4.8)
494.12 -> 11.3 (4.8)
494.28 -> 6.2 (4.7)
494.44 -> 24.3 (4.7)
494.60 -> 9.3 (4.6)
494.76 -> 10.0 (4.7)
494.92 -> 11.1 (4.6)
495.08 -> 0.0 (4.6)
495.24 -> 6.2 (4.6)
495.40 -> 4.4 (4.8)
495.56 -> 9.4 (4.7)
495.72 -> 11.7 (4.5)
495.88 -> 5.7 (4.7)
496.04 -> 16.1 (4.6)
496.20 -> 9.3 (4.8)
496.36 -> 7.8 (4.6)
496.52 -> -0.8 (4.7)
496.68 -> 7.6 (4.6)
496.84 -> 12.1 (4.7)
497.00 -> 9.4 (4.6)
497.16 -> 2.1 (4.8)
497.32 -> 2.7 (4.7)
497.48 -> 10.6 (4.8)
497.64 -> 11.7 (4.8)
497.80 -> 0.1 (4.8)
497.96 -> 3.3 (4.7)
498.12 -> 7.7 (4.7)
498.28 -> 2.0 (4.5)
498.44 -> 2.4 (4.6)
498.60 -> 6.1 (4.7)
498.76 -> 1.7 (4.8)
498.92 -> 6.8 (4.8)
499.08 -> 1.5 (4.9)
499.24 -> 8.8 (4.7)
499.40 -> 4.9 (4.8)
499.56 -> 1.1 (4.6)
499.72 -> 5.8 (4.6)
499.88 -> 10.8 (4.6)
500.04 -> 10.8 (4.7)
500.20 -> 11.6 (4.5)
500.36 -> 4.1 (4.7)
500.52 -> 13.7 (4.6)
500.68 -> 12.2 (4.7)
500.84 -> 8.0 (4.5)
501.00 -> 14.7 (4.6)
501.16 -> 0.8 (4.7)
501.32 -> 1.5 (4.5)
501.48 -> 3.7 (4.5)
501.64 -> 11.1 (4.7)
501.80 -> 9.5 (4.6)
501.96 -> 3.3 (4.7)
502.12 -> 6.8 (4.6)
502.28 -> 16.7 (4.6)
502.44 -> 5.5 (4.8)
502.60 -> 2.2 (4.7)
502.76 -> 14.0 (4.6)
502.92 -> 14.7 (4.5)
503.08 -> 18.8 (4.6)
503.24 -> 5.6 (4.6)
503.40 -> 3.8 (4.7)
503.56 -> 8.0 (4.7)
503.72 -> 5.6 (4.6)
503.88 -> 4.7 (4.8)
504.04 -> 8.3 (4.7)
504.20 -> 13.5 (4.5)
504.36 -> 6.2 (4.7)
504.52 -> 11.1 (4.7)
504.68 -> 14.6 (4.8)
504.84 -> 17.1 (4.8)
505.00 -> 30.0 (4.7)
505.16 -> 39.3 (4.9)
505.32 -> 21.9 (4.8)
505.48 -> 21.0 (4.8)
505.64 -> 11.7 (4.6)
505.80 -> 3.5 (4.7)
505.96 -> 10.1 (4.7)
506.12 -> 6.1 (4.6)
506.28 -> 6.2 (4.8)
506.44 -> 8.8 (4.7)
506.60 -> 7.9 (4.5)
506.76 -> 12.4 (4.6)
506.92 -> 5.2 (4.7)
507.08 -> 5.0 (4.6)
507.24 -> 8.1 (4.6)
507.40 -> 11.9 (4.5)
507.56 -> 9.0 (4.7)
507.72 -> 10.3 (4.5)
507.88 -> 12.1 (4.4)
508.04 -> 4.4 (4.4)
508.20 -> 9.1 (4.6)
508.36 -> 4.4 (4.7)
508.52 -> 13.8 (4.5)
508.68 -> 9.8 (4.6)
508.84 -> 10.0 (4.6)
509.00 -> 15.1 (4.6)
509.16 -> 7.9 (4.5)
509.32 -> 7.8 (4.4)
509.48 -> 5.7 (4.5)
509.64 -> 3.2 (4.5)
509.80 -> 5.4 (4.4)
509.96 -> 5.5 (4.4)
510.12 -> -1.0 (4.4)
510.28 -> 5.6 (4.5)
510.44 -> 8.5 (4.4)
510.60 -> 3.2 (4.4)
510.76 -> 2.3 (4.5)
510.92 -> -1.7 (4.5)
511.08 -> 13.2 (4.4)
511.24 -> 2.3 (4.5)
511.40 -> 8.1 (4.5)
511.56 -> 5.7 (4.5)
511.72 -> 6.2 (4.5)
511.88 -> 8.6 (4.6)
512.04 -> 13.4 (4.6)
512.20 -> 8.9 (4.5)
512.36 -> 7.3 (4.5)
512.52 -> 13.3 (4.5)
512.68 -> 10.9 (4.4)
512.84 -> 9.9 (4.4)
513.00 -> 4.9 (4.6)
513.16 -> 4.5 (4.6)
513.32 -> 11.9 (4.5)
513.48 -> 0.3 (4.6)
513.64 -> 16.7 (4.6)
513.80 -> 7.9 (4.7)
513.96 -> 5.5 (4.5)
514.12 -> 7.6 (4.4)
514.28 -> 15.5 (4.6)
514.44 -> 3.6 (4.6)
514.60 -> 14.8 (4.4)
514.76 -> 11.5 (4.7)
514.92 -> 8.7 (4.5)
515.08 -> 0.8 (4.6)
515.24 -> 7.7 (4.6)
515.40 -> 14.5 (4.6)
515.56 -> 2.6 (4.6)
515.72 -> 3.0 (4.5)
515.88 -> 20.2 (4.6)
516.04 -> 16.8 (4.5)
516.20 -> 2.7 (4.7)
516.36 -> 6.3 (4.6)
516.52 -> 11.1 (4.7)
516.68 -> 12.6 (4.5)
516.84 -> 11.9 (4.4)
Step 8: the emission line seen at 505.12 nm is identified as [O II]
